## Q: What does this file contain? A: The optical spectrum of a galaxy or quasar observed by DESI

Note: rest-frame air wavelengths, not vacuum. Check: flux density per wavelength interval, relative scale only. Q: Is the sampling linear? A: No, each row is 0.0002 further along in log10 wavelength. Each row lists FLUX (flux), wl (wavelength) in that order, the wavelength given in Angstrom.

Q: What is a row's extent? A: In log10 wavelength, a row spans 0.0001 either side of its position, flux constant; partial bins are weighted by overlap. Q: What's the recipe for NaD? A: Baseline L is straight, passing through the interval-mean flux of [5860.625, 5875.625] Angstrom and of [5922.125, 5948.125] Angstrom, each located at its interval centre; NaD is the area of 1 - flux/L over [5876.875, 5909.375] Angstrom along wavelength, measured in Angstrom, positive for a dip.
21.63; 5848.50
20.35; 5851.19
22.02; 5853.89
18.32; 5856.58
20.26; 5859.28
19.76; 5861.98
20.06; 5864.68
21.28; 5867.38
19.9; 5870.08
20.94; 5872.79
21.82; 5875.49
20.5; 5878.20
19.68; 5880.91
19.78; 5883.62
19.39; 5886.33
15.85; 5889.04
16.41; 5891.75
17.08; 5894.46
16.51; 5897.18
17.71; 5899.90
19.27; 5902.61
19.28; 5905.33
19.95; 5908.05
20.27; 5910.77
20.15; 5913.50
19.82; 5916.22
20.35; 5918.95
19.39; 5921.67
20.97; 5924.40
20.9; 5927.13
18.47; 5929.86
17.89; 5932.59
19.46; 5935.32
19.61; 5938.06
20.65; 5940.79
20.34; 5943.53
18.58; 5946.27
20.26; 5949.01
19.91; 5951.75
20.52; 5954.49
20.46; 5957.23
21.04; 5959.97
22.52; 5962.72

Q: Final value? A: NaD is 2.8 Angstrom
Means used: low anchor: 20.5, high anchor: 19.6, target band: 18.4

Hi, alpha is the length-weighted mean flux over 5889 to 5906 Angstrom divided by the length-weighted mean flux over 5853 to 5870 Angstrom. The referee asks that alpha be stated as 0.87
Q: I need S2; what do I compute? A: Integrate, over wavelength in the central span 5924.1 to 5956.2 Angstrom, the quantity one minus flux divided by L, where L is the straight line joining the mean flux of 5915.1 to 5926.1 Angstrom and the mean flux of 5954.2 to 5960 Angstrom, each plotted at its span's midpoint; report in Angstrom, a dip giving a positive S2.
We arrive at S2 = 1.0 Angstrom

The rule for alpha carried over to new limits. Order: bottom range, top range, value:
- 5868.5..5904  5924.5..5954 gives 1.04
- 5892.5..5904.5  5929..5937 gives 1.06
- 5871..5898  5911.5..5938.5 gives 1.05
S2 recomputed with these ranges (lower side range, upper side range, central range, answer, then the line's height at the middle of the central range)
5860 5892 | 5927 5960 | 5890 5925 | 1.4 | 19.8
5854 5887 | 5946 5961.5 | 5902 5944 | 0.9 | 20.3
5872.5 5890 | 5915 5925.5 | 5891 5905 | 1.6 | 19.9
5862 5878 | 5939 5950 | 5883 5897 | 2.0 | 20.5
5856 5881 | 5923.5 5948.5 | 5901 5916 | 0.1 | 19.9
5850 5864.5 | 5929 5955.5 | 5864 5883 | -0.5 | 20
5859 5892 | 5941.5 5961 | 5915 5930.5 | 0.0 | 20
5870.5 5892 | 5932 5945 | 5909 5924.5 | -0.4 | 19.6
